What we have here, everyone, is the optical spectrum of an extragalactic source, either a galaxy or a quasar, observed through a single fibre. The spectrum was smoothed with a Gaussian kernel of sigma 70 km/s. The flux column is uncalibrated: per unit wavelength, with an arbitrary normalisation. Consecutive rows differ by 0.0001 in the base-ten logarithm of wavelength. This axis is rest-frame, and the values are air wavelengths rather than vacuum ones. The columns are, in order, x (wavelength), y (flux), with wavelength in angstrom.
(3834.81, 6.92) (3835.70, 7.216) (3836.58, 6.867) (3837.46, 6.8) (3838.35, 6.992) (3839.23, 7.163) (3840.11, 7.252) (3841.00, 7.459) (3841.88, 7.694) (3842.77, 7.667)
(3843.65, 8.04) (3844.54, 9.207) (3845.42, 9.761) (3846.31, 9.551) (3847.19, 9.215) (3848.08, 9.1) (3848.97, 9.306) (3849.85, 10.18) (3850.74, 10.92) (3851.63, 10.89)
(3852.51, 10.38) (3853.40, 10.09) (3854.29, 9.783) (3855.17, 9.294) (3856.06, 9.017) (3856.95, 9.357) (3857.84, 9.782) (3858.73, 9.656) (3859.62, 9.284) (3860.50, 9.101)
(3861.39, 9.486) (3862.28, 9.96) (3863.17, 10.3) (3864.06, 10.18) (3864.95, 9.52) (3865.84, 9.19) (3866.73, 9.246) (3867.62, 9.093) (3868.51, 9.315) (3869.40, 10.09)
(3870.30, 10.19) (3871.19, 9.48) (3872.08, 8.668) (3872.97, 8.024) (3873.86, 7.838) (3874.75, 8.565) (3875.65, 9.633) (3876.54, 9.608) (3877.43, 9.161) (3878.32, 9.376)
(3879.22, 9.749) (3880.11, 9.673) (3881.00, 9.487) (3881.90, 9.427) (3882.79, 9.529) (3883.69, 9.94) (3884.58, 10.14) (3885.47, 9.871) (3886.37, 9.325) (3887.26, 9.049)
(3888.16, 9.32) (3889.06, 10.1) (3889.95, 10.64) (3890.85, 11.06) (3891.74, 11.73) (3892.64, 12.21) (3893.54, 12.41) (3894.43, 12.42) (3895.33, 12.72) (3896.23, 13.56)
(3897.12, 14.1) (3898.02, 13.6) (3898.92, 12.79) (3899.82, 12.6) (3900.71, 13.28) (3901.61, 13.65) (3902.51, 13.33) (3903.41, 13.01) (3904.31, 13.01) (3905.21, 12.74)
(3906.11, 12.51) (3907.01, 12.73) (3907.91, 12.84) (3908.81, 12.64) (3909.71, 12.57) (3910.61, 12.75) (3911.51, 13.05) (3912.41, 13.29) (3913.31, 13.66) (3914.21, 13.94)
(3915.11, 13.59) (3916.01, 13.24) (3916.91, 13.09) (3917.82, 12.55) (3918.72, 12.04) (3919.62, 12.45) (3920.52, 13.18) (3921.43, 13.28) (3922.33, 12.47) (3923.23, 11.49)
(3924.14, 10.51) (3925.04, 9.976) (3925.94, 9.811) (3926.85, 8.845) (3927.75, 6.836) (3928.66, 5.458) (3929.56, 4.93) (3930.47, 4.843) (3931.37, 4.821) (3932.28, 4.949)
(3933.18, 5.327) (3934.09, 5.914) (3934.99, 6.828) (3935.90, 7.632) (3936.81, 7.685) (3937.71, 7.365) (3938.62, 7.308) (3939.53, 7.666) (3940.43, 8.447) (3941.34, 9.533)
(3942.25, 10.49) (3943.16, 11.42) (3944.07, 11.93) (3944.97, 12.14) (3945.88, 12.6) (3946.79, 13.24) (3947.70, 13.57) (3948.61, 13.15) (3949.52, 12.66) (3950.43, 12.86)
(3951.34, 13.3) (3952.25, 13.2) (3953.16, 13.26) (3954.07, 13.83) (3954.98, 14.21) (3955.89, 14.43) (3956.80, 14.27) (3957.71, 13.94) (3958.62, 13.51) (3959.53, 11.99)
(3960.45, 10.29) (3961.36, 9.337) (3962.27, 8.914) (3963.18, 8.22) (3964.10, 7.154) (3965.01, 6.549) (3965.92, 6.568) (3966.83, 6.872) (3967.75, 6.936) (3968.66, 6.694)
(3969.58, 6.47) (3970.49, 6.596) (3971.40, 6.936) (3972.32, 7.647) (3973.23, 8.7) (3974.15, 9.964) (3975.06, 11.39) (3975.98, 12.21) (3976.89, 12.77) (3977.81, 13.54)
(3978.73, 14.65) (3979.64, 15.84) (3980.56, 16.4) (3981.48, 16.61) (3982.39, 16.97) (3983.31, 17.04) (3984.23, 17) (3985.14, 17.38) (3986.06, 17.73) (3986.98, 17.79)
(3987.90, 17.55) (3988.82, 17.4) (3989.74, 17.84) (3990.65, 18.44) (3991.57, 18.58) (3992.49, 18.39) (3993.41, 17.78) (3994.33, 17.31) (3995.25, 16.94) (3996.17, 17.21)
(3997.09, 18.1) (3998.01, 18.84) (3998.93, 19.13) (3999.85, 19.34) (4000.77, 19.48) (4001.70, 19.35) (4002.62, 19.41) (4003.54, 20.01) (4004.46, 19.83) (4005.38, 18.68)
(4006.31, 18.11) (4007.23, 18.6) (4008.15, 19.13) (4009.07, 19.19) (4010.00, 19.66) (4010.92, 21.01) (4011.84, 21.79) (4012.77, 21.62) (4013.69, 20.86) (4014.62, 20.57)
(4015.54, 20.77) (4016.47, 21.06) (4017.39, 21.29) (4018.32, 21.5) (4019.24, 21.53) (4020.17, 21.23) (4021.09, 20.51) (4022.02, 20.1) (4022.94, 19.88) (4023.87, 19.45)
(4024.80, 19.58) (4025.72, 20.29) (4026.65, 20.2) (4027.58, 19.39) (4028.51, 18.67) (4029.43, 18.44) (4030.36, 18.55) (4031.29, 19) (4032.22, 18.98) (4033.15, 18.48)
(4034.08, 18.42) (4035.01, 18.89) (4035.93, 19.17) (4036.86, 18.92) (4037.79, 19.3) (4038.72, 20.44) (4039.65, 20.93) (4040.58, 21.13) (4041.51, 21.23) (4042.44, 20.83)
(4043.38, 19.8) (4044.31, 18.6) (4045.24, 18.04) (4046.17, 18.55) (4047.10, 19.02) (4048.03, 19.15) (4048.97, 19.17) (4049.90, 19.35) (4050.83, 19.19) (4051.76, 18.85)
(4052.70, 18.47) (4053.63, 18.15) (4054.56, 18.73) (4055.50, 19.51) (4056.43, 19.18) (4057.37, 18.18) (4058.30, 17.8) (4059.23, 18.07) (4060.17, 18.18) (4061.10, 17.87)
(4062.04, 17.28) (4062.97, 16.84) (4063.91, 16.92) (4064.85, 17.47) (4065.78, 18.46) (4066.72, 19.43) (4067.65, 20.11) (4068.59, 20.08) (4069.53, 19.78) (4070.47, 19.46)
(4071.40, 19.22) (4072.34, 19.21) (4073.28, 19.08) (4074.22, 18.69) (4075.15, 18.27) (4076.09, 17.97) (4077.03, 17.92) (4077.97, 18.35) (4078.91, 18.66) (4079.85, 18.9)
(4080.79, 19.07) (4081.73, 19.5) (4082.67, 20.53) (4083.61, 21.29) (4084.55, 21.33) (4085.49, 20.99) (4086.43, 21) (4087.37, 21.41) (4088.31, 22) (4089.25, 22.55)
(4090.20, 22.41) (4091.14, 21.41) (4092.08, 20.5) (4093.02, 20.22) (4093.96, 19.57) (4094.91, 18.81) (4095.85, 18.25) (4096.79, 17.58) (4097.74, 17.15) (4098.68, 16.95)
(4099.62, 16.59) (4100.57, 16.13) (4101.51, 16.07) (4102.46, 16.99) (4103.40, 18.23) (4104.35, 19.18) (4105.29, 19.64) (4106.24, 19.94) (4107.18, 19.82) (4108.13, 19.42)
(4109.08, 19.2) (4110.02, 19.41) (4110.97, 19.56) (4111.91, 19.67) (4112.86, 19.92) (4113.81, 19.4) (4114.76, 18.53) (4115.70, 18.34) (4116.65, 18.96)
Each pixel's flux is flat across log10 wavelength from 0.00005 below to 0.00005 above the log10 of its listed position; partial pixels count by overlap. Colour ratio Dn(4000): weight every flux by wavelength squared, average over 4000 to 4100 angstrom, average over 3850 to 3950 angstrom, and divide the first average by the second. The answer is 2.00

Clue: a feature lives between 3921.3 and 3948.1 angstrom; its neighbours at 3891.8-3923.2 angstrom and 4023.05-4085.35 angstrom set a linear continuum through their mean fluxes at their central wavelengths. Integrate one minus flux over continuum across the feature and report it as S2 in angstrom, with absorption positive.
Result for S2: 10.0 angstrom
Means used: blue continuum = 12.9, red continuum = 19.1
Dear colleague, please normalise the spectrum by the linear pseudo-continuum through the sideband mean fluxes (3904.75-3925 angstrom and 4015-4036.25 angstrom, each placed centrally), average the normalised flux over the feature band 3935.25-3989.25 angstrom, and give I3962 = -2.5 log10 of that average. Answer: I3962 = 0.33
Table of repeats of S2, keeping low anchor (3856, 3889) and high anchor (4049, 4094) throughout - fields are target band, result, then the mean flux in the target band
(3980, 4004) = -4.1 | 18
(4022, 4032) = -1.3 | 19.4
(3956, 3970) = 4.6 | 9.31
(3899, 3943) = 4.3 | 10.5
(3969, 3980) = 3.1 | 10.5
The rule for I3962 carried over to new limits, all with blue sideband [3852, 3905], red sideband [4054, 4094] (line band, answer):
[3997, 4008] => -0.186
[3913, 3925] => -0.031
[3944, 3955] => 0.050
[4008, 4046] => -0.161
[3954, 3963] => 0.147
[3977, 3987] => -0.075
